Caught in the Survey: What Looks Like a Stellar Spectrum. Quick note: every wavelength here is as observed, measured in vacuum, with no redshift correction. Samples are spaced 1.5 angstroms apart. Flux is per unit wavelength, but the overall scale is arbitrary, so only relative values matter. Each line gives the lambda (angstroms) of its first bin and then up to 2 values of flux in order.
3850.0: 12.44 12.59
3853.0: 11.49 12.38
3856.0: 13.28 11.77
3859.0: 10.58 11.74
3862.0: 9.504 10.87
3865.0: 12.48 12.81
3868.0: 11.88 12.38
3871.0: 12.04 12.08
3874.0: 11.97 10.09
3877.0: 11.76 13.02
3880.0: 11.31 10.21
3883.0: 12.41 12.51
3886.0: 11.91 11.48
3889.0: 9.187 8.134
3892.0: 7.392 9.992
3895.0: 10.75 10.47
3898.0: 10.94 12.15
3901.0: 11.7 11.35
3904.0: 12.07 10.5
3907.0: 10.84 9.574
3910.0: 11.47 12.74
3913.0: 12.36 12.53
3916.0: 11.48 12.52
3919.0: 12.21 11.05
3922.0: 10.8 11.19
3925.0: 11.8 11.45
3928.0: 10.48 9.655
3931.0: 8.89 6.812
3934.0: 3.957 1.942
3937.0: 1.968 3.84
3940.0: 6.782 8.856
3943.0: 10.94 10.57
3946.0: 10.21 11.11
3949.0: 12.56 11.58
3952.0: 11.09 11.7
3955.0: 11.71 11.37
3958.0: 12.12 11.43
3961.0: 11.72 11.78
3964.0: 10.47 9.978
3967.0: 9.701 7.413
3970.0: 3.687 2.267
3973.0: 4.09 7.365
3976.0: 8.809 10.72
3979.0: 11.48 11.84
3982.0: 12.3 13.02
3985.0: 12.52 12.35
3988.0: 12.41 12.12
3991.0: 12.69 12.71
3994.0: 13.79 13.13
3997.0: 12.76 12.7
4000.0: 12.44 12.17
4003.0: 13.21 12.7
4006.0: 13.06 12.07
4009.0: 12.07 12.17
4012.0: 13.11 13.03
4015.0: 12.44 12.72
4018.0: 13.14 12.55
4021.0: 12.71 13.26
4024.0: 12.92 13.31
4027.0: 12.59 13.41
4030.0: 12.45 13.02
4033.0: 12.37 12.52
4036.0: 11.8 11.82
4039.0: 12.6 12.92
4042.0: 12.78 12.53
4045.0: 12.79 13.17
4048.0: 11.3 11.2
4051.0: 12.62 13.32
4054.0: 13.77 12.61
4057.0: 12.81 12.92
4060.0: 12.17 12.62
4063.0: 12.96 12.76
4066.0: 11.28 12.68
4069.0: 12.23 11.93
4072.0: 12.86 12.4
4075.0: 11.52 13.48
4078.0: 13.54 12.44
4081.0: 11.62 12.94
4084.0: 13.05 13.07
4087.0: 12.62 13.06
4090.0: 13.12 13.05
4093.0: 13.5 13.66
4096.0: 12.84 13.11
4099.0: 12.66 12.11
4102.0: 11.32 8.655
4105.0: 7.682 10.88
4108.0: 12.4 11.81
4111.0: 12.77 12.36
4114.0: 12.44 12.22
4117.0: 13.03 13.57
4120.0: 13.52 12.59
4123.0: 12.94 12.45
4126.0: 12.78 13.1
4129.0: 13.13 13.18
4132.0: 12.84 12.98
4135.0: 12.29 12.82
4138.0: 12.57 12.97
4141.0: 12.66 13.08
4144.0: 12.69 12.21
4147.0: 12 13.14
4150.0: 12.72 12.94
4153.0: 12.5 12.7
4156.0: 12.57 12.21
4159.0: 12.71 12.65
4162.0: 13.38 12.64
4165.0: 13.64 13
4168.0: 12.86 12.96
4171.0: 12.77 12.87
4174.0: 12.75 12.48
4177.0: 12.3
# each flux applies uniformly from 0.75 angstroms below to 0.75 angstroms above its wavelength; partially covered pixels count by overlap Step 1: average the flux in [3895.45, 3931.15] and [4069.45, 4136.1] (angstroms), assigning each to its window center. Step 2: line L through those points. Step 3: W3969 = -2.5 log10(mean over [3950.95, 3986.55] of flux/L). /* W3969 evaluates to 0.16 mag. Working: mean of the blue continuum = 11.3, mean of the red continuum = 12.5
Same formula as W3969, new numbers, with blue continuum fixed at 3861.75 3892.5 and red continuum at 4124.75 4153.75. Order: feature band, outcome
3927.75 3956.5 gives 0.32 mag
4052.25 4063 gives -0.05 mag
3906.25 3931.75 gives 0.03 mag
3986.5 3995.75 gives -0.07 mag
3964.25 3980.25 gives 0.45 mag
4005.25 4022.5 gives -0.05 mag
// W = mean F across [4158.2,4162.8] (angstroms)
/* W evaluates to 12.9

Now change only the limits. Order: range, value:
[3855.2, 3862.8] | 11.4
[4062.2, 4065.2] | 12.9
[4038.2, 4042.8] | 12.8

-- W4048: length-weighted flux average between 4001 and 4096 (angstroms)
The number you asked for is 12.7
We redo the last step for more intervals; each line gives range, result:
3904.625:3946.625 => 9.56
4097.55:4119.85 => 11.8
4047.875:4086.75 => 12.6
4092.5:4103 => 12.6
